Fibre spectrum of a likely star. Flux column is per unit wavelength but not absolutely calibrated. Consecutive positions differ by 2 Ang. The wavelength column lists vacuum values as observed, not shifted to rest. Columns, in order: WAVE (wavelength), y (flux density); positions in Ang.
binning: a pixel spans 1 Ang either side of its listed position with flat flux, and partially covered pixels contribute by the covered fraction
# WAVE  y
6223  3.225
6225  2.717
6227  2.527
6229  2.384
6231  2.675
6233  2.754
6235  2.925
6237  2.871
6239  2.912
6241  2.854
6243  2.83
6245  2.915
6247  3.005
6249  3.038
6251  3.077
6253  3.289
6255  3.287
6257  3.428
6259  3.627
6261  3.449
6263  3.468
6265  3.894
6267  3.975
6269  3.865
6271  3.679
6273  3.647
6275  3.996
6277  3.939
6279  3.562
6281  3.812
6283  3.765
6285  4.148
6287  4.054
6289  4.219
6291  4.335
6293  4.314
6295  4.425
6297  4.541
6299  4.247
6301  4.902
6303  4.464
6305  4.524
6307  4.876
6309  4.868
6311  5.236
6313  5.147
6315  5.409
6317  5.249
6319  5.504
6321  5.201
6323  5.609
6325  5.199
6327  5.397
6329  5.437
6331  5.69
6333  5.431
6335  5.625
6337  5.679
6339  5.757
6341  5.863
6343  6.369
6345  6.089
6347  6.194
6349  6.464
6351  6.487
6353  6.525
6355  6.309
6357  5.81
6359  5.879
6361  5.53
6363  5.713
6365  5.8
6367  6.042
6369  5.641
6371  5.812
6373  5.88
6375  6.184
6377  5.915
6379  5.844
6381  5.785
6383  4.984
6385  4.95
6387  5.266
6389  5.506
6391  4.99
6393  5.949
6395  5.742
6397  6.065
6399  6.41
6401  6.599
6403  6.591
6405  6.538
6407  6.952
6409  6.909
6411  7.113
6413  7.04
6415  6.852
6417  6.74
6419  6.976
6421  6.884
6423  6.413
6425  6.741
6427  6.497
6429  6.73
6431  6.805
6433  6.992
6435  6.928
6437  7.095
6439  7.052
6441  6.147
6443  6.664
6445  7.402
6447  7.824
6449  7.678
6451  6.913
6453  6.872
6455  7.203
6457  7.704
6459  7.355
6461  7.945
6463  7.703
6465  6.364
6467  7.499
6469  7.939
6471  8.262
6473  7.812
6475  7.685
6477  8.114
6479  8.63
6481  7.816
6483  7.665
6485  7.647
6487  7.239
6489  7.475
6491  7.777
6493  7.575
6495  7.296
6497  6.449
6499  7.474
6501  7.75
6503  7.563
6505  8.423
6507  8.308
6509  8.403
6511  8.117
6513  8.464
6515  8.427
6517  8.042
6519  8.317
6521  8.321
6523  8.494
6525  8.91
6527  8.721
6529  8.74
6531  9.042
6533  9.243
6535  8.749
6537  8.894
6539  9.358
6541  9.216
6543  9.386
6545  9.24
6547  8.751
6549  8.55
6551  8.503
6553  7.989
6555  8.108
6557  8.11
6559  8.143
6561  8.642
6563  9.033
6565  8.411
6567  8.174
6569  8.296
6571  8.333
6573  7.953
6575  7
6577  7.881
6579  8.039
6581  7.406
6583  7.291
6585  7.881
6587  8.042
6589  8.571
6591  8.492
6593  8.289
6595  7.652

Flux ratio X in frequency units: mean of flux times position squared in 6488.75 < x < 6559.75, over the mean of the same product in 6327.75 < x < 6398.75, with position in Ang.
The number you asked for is 1.5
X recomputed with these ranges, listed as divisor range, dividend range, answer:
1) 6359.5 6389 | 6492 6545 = 1.55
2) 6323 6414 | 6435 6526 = 1.34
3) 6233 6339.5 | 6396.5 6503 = 1.79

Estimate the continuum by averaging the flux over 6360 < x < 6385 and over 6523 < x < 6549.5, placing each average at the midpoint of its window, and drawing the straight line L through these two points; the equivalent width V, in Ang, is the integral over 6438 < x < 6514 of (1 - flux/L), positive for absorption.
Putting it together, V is 1.8 Ang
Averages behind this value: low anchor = 5.73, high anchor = 8.97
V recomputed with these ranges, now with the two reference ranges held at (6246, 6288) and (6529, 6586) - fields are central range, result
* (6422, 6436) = -0.96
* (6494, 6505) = 0.08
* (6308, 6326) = -3.33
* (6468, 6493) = -2.39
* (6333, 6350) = -3.92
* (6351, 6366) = -2.48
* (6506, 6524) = -1.41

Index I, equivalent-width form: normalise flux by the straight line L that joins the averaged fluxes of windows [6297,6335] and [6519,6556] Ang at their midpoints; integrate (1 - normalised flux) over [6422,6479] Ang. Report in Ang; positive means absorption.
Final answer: 0.78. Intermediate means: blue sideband 5.13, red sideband 8.78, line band 7.25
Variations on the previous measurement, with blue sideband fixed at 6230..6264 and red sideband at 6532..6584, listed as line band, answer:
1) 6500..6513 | -1.0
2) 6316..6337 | -4.7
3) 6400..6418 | -2.9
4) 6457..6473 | -1.8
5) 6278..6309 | -3.3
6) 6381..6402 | -0.3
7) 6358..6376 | -2.4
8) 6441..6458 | -1.7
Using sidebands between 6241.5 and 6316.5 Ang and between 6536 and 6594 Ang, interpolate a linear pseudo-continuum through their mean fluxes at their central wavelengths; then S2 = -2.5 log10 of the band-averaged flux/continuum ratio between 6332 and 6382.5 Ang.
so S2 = -0.15 mag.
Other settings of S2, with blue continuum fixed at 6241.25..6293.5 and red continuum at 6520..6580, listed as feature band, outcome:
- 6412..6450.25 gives -0.073 mag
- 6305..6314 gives -0.145 mag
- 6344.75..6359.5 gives -0.220 mag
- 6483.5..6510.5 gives -0.005 mag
